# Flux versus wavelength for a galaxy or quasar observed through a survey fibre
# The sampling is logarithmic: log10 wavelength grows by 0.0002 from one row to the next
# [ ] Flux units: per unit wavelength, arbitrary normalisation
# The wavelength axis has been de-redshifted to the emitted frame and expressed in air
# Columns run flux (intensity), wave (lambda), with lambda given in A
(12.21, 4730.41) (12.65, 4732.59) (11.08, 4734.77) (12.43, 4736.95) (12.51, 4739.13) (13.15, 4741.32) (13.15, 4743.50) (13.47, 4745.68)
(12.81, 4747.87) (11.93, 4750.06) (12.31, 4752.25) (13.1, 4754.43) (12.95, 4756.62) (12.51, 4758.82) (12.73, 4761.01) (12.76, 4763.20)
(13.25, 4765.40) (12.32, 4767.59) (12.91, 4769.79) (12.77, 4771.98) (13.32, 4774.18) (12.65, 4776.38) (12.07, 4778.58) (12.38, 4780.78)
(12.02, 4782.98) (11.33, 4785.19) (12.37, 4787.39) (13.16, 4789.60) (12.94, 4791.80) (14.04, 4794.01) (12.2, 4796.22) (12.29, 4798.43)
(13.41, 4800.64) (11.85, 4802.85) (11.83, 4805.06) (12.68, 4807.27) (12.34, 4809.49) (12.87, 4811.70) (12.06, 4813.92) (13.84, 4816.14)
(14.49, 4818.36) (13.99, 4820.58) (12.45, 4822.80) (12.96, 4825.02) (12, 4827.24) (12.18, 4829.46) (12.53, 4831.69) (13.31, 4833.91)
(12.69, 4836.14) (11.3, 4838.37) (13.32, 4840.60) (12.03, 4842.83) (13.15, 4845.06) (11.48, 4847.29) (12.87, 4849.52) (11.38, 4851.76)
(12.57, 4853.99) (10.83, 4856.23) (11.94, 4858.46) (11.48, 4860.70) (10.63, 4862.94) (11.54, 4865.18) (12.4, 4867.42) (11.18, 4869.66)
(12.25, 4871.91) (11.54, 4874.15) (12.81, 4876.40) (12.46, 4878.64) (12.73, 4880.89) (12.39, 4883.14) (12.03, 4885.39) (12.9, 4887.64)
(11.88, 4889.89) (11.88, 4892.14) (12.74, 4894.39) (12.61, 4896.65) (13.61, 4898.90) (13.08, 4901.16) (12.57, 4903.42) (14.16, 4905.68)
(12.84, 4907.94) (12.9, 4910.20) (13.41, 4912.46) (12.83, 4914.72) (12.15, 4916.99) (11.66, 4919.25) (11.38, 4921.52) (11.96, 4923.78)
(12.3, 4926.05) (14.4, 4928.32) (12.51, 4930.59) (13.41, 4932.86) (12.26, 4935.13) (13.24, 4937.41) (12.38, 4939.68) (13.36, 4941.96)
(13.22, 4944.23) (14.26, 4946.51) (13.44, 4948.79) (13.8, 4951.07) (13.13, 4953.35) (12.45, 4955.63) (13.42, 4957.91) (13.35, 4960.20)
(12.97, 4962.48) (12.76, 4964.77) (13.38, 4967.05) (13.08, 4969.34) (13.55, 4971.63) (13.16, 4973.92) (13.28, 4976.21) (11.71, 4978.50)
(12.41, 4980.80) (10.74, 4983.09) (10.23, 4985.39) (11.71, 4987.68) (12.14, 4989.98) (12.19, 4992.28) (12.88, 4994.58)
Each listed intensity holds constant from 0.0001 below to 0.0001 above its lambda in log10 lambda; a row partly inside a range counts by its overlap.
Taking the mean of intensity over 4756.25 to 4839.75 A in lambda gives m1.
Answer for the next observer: 12.7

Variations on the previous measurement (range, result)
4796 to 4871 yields 12.4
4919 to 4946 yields 12.7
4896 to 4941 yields 12.8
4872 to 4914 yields 12.7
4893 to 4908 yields 13.1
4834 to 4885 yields 12.1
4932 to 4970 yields 13.2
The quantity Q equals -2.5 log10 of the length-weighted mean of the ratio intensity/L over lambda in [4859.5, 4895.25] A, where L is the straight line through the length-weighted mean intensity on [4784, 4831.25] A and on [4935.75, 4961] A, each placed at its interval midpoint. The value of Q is 0.08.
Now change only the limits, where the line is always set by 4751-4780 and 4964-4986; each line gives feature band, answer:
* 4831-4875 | 0.05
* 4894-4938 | -0.02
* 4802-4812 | 0.03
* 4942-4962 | -0.07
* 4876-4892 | 0.02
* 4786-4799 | -0.01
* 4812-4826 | -0.05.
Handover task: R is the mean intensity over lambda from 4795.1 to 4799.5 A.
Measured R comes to 12.2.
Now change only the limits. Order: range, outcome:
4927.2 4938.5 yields 13.2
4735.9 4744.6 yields 12.8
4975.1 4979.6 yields 12.5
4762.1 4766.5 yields 13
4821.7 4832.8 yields 12.4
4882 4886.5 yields 12.2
